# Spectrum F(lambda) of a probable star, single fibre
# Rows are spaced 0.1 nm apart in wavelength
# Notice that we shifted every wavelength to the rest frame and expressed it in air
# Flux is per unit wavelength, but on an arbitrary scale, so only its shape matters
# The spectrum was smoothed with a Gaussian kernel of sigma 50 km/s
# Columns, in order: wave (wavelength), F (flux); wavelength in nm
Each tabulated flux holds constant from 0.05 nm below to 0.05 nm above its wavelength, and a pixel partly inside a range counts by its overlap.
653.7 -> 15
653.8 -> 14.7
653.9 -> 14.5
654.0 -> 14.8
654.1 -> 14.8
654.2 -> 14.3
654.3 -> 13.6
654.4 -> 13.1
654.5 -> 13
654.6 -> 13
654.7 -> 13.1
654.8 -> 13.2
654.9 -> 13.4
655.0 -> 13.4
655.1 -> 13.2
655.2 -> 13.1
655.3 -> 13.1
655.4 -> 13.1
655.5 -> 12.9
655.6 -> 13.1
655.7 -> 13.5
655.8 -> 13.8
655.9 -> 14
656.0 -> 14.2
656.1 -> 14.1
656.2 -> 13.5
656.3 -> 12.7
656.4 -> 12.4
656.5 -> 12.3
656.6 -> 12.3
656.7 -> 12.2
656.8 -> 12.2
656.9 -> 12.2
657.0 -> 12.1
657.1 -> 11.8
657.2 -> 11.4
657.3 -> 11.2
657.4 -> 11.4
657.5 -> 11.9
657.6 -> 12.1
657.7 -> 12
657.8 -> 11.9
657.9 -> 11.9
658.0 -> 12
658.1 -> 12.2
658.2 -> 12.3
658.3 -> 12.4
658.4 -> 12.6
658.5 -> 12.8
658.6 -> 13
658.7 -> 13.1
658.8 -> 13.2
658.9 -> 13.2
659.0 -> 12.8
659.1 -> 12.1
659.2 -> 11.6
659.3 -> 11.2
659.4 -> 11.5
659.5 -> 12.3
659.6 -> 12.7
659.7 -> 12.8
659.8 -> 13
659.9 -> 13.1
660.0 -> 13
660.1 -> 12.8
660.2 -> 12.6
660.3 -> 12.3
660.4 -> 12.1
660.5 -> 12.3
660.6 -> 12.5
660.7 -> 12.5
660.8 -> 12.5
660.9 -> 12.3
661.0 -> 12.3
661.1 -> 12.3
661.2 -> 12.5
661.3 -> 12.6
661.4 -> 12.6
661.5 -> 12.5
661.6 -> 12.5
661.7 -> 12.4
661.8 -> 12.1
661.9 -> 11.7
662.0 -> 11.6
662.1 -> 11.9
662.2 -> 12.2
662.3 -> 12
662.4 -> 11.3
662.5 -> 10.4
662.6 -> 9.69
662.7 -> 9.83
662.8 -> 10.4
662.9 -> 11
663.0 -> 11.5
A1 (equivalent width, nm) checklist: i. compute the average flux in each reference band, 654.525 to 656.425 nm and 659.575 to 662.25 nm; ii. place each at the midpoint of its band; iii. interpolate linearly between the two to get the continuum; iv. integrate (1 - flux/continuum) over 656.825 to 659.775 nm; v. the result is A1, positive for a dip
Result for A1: 0.15 nm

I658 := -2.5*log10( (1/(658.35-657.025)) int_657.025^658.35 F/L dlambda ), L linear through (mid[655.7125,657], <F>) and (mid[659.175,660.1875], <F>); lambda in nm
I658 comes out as 0.08 mag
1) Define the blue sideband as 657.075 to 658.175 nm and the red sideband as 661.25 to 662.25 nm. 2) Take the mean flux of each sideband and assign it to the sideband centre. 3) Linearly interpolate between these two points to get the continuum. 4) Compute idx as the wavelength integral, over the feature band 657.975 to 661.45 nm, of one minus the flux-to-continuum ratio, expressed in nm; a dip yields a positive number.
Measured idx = -0.14 nm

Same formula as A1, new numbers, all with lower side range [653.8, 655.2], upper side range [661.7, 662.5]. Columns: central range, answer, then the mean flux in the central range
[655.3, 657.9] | 0.11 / 12.6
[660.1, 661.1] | -0.02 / 12.4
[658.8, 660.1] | -0.01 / 12.5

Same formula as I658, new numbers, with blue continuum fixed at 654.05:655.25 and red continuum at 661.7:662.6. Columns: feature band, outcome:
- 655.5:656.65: -0.014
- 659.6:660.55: -0.050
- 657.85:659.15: -0.009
